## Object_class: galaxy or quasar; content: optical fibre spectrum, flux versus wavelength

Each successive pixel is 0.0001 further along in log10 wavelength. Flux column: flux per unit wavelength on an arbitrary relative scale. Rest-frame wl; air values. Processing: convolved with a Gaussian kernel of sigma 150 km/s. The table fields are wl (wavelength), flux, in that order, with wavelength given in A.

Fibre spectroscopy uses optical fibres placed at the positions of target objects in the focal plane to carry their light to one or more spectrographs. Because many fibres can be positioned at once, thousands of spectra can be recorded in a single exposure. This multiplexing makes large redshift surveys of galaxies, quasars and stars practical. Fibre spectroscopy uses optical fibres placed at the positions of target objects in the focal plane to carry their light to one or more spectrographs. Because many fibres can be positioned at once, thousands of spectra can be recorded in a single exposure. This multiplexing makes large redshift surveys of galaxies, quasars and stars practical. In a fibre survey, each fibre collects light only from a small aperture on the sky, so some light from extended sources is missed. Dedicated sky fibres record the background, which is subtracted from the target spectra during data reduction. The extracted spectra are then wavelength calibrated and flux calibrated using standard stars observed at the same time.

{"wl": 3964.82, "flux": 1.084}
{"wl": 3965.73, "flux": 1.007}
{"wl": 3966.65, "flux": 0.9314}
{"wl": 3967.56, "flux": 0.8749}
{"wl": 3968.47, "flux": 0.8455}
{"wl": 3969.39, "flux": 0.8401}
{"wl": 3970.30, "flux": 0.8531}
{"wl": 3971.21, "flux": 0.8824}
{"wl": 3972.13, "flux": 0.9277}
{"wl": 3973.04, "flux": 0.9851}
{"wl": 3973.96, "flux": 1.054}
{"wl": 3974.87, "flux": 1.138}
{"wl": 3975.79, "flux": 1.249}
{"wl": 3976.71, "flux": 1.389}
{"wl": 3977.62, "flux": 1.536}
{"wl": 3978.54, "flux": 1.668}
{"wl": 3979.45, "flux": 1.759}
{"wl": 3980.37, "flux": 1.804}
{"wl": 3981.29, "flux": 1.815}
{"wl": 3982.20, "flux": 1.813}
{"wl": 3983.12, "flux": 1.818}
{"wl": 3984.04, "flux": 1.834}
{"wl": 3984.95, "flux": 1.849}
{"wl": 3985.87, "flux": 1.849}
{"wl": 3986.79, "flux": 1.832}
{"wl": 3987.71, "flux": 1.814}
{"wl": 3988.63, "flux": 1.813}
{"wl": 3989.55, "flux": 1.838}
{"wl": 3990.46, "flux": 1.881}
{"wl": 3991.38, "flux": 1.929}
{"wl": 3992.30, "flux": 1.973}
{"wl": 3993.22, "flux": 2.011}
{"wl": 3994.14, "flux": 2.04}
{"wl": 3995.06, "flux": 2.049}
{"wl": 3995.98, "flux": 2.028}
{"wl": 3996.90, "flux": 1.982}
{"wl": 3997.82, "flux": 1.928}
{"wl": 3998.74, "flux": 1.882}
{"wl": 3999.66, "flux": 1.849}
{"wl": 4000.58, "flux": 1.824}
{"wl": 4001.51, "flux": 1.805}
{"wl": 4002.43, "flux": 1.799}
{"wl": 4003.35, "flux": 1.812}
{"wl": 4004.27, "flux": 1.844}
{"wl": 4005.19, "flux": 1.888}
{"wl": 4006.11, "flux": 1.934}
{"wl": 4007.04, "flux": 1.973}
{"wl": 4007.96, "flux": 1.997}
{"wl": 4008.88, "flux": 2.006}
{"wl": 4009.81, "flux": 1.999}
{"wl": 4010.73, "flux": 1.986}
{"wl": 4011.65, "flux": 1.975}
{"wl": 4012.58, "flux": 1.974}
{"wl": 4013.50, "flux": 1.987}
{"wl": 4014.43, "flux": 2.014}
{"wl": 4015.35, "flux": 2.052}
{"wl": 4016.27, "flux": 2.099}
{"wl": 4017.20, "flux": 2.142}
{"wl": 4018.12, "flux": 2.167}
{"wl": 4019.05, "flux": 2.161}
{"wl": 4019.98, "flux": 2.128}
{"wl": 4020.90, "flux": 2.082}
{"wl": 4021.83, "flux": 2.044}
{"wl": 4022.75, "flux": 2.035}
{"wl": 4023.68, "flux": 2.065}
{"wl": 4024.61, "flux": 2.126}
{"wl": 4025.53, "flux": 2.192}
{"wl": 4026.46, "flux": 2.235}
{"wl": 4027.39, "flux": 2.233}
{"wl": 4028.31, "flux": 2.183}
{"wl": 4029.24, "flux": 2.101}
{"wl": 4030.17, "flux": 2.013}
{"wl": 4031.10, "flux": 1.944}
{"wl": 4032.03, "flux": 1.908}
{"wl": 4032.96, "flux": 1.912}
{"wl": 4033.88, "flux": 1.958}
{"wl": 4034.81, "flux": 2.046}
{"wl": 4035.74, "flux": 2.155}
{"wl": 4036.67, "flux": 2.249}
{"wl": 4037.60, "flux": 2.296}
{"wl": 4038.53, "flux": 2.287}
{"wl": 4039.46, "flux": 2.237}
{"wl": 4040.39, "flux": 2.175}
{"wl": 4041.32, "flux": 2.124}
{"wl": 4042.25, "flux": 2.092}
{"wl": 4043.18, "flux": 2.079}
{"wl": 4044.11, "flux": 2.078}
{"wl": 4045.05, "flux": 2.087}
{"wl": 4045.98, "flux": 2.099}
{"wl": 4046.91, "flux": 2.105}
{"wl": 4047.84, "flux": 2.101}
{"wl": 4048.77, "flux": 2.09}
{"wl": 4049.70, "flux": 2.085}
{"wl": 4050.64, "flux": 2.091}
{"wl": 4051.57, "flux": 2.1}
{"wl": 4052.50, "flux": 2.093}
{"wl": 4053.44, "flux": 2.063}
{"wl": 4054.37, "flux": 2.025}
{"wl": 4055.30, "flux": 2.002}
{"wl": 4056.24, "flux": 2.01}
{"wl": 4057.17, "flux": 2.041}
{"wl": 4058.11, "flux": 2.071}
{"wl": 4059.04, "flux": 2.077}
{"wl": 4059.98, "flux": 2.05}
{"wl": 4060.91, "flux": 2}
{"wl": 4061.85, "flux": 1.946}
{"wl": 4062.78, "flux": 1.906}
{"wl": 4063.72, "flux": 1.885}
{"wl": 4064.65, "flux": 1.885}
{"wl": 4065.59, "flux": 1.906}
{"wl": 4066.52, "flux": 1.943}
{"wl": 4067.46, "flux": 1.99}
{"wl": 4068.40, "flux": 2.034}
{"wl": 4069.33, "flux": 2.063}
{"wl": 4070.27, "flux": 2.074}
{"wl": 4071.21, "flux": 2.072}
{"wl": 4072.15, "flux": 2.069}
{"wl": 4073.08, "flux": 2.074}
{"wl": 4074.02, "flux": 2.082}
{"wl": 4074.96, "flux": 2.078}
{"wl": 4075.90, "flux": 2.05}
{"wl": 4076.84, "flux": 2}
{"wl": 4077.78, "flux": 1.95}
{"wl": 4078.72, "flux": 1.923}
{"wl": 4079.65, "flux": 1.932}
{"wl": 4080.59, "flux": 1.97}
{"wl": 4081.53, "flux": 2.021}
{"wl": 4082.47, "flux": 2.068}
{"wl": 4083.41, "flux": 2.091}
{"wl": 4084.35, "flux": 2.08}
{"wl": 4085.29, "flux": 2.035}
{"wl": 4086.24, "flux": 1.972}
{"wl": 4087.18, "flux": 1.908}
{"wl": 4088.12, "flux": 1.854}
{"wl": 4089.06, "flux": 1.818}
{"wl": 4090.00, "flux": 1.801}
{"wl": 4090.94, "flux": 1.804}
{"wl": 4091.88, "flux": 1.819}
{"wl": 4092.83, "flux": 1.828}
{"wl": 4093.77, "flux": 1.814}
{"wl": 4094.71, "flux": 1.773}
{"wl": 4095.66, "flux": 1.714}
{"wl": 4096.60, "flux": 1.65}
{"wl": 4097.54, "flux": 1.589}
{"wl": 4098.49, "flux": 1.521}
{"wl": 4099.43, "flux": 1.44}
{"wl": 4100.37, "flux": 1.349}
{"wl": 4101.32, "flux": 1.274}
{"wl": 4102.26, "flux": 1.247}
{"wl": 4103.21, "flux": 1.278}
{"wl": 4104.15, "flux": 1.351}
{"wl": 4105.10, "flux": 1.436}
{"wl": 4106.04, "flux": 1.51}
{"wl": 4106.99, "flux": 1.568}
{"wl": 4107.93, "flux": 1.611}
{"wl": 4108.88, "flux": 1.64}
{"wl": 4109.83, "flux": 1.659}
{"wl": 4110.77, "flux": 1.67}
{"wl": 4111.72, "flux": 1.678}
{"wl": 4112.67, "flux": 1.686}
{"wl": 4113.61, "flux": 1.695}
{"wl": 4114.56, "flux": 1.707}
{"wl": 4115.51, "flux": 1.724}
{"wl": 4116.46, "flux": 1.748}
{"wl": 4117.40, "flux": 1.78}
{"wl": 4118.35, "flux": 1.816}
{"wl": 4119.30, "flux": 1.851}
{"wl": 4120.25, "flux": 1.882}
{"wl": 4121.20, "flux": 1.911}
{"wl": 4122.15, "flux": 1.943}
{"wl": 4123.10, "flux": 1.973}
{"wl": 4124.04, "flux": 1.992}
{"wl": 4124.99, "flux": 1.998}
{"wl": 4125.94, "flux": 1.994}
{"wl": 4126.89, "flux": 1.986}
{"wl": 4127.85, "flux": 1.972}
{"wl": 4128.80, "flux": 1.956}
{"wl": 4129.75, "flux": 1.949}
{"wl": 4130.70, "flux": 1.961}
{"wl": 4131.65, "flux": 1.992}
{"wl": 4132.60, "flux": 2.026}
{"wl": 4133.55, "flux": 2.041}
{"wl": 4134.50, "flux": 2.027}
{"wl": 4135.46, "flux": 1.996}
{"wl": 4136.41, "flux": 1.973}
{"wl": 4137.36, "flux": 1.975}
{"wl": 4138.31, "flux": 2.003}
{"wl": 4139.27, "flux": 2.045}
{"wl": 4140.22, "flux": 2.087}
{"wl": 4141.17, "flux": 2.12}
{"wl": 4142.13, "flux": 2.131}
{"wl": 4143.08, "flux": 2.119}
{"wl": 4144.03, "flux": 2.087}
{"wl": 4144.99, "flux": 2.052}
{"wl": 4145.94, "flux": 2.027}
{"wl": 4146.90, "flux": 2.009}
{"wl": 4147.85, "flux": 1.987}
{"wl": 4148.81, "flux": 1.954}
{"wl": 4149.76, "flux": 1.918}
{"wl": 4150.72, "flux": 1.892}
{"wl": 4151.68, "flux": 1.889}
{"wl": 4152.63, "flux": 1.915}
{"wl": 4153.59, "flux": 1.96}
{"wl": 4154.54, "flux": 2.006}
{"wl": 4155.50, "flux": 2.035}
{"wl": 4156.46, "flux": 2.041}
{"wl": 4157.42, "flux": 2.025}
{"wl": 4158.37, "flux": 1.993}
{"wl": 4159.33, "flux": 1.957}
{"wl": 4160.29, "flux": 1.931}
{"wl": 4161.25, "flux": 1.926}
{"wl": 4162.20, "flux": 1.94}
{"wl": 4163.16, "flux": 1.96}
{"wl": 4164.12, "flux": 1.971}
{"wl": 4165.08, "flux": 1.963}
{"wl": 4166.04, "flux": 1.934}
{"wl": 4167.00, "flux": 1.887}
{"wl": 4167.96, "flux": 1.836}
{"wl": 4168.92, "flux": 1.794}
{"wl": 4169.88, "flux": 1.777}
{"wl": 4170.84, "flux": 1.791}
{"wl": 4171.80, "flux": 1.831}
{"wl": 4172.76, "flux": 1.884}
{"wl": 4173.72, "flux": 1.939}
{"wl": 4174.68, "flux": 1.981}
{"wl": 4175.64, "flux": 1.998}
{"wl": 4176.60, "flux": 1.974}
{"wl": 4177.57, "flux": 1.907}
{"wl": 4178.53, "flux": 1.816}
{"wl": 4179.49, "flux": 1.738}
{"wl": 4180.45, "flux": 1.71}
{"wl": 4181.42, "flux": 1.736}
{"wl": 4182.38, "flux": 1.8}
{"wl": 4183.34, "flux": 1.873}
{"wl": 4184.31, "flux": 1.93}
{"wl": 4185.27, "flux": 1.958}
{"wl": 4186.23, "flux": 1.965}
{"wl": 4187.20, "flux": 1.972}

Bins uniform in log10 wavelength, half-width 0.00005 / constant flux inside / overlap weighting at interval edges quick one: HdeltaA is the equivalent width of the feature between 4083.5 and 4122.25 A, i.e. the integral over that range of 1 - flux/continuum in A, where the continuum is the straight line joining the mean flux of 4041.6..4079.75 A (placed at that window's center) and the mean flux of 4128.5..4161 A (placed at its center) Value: 6.2 A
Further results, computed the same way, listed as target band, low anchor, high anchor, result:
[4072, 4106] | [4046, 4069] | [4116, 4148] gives 3.7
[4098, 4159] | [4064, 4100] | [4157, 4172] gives 2.0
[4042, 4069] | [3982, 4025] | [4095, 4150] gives -1.9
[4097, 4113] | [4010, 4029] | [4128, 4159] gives 4.2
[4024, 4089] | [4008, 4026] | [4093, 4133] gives -4.4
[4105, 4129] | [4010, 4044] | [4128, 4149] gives 2.9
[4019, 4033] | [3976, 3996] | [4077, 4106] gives -2.3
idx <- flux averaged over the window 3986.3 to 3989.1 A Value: 1.82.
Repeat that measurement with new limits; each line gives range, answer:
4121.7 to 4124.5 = 1.98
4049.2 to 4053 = 2.09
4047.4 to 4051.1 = 2.09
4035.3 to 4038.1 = 2.23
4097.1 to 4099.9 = 1.52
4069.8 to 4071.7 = 2.07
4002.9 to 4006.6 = 1.87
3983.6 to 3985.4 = 1.85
